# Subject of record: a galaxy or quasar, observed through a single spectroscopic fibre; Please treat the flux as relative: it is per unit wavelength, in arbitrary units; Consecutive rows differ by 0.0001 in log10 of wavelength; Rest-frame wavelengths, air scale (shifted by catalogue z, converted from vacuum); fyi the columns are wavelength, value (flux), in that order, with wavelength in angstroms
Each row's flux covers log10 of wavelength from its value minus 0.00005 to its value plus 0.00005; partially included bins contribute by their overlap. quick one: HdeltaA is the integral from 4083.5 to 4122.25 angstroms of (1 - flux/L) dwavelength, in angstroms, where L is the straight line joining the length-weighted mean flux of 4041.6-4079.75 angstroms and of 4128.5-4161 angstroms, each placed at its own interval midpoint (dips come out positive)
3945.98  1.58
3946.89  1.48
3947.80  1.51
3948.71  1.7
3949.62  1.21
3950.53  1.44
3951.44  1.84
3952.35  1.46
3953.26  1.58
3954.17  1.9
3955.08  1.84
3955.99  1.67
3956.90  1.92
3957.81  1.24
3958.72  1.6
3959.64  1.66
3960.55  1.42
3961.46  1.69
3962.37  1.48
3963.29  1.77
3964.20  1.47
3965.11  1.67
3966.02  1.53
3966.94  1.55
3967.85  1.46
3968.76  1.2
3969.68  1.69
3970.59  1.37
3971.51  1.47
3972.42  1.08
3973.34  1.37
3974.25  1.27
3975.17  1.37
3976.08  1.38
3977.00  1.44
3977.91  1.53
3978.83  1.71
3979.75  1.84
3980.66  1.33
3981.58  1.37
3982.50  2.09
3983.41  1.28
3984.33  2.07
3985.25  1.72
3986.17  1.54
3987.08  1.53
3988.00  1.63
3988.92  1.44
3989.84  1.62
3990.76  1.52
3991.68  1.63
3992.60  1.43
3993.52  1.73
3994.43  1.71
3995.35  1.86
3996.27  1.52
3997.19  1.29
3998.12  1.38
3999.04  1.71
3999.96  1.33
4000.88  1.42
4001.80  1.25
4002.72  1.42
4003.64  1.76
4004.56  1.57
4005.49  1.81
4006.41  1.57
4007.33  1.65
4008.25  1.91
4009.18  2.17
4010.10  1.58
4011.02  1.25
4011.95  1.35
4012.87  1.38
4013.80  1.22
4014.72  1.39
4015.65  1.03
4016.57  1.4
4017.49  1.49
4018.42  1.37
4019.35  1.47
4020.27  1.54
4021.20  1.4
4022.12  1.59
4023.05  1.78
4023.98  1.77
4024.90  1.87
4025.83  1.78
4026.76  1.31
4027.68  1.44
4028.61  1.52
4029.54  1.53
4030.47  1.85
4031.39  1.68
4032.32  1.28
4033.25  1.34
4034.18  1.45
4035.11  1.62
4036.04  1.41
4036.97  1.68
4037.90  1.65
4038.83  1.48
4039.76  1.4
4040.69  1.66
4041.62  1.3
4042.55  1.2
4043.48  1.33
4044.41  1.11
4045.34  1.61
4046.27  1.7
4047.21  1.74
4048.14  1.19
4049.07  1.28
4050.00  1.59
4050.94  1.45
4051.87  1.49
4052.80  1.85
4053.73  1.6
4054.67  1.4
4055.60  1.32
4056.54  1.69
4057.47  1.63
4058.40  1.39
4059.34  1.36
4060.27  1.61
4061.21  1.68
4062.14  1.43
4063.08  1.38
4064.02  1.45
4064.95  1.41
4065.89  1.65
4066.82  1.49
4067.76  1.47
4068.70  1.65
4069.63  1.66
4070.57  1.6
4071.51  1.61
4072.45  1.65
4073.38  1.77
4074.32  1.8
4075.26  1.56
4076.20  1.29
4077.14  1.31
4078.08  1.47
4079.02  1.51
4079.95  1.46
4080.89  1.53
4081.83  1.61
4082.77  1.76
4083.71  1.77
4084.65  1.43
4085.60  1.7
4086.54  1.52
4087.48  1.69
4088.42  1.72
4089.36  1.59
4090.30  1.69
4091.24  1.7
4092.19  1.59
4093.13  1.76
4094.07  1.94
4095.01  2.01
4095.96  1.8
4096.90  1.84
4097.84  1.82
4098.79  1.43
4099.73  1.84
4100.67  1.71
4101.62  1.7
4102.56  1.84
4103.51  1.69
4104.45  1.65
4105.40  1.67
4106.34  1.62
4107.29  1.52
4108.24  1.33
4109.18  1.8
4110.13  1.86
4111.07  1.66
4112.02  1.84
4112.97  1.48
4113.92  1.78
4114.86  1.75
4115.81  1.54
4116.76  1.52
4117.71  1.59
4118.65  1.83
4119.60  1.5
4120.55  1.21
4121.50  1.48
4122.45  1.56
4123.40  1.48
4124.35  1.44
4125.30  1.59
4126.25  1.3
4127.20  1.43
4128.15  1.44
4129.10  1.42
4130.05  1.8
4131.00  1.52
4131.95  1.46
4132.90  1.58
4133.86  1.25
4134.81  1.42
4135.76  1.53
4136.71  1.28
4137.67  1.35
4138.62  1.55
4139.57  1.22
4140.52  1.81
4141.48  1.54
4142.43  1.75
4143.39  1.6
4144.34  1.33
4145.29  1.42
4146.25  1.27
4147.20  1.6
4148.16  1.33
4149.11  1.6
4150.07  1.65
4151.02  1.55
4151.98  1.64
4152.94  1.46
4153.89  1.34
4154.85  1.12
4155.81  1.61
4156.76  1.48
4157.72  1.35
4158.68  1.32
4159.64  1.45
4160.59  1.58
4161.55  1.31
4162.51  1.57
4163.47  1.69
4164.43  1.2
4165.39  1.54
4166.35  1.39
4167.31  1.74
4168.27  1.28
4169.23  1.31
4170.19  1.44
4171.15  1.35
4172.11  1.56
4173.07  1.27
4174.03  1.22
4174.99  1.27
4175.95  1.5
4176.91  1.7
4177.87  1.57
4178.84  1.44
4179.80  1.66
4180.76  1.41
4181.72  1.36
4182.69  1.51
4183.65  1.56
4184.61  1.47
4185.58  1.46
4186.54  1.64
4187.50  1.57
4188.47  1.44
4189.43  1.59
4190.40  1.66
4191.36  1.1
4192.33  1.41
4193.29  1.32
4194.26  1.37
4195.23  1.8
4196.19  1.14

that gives -4.6 angstroms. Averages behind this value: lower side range 1.51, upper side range 1.48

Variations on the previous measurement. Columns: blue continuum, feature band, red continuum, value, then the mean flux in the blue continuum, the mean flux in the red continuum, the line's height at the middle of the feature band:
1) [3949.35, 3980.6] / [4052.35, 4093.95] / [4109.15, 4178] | -1.87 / 1.53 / 1.49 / 1.51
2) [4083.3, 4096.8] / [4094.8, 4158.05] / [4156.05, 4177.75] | 1.06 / 1.71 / 1.44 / 1.58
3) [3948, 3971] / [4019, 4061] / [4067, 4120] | 2.59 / 1.57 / 1.65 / 1.62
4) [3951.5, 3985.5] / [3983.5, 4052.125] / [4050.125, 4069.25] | 0.46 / 1.56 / 1.52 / 1.54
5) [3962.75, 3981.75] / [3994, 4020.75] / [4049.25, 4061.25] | -0.24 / 1.47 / 1.53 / 1.5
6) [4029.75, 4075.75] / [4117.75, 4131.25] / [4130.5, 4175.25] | -0.29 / 1.52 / 1.45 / 1.47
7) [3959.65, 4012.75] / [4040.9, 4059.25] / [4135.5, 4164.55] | 0.60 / 1.55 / 1.47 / 1.52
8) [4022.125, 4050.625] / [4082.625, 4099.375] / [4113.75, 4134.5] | -2.11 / 1.52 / 1.52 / 1.52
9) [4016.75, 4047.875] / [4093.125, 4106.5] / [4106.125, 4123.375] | -1.45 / 1.52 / 1.6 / 1.59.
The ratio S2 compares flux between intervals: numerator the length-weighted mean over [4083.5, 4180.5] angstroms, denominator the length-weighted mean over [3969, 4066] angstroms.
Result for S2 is 1.0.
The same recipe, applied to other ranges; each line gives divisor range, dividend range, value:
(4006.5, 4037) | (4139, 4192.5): 0.96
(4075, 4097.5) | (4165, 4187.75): 0.90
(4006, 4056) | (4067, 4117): 1.09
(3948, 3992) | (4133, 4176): 0.93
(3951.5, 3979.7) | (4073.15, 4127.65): 1.06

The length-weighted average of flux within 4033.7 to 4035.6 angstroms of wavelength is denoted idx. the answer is 1.53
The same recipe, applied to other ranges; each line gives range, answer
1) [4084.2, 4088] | 1.59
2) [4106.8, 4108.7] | 1.42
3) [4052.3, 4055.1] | 1.62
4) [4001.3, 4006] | 1.56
